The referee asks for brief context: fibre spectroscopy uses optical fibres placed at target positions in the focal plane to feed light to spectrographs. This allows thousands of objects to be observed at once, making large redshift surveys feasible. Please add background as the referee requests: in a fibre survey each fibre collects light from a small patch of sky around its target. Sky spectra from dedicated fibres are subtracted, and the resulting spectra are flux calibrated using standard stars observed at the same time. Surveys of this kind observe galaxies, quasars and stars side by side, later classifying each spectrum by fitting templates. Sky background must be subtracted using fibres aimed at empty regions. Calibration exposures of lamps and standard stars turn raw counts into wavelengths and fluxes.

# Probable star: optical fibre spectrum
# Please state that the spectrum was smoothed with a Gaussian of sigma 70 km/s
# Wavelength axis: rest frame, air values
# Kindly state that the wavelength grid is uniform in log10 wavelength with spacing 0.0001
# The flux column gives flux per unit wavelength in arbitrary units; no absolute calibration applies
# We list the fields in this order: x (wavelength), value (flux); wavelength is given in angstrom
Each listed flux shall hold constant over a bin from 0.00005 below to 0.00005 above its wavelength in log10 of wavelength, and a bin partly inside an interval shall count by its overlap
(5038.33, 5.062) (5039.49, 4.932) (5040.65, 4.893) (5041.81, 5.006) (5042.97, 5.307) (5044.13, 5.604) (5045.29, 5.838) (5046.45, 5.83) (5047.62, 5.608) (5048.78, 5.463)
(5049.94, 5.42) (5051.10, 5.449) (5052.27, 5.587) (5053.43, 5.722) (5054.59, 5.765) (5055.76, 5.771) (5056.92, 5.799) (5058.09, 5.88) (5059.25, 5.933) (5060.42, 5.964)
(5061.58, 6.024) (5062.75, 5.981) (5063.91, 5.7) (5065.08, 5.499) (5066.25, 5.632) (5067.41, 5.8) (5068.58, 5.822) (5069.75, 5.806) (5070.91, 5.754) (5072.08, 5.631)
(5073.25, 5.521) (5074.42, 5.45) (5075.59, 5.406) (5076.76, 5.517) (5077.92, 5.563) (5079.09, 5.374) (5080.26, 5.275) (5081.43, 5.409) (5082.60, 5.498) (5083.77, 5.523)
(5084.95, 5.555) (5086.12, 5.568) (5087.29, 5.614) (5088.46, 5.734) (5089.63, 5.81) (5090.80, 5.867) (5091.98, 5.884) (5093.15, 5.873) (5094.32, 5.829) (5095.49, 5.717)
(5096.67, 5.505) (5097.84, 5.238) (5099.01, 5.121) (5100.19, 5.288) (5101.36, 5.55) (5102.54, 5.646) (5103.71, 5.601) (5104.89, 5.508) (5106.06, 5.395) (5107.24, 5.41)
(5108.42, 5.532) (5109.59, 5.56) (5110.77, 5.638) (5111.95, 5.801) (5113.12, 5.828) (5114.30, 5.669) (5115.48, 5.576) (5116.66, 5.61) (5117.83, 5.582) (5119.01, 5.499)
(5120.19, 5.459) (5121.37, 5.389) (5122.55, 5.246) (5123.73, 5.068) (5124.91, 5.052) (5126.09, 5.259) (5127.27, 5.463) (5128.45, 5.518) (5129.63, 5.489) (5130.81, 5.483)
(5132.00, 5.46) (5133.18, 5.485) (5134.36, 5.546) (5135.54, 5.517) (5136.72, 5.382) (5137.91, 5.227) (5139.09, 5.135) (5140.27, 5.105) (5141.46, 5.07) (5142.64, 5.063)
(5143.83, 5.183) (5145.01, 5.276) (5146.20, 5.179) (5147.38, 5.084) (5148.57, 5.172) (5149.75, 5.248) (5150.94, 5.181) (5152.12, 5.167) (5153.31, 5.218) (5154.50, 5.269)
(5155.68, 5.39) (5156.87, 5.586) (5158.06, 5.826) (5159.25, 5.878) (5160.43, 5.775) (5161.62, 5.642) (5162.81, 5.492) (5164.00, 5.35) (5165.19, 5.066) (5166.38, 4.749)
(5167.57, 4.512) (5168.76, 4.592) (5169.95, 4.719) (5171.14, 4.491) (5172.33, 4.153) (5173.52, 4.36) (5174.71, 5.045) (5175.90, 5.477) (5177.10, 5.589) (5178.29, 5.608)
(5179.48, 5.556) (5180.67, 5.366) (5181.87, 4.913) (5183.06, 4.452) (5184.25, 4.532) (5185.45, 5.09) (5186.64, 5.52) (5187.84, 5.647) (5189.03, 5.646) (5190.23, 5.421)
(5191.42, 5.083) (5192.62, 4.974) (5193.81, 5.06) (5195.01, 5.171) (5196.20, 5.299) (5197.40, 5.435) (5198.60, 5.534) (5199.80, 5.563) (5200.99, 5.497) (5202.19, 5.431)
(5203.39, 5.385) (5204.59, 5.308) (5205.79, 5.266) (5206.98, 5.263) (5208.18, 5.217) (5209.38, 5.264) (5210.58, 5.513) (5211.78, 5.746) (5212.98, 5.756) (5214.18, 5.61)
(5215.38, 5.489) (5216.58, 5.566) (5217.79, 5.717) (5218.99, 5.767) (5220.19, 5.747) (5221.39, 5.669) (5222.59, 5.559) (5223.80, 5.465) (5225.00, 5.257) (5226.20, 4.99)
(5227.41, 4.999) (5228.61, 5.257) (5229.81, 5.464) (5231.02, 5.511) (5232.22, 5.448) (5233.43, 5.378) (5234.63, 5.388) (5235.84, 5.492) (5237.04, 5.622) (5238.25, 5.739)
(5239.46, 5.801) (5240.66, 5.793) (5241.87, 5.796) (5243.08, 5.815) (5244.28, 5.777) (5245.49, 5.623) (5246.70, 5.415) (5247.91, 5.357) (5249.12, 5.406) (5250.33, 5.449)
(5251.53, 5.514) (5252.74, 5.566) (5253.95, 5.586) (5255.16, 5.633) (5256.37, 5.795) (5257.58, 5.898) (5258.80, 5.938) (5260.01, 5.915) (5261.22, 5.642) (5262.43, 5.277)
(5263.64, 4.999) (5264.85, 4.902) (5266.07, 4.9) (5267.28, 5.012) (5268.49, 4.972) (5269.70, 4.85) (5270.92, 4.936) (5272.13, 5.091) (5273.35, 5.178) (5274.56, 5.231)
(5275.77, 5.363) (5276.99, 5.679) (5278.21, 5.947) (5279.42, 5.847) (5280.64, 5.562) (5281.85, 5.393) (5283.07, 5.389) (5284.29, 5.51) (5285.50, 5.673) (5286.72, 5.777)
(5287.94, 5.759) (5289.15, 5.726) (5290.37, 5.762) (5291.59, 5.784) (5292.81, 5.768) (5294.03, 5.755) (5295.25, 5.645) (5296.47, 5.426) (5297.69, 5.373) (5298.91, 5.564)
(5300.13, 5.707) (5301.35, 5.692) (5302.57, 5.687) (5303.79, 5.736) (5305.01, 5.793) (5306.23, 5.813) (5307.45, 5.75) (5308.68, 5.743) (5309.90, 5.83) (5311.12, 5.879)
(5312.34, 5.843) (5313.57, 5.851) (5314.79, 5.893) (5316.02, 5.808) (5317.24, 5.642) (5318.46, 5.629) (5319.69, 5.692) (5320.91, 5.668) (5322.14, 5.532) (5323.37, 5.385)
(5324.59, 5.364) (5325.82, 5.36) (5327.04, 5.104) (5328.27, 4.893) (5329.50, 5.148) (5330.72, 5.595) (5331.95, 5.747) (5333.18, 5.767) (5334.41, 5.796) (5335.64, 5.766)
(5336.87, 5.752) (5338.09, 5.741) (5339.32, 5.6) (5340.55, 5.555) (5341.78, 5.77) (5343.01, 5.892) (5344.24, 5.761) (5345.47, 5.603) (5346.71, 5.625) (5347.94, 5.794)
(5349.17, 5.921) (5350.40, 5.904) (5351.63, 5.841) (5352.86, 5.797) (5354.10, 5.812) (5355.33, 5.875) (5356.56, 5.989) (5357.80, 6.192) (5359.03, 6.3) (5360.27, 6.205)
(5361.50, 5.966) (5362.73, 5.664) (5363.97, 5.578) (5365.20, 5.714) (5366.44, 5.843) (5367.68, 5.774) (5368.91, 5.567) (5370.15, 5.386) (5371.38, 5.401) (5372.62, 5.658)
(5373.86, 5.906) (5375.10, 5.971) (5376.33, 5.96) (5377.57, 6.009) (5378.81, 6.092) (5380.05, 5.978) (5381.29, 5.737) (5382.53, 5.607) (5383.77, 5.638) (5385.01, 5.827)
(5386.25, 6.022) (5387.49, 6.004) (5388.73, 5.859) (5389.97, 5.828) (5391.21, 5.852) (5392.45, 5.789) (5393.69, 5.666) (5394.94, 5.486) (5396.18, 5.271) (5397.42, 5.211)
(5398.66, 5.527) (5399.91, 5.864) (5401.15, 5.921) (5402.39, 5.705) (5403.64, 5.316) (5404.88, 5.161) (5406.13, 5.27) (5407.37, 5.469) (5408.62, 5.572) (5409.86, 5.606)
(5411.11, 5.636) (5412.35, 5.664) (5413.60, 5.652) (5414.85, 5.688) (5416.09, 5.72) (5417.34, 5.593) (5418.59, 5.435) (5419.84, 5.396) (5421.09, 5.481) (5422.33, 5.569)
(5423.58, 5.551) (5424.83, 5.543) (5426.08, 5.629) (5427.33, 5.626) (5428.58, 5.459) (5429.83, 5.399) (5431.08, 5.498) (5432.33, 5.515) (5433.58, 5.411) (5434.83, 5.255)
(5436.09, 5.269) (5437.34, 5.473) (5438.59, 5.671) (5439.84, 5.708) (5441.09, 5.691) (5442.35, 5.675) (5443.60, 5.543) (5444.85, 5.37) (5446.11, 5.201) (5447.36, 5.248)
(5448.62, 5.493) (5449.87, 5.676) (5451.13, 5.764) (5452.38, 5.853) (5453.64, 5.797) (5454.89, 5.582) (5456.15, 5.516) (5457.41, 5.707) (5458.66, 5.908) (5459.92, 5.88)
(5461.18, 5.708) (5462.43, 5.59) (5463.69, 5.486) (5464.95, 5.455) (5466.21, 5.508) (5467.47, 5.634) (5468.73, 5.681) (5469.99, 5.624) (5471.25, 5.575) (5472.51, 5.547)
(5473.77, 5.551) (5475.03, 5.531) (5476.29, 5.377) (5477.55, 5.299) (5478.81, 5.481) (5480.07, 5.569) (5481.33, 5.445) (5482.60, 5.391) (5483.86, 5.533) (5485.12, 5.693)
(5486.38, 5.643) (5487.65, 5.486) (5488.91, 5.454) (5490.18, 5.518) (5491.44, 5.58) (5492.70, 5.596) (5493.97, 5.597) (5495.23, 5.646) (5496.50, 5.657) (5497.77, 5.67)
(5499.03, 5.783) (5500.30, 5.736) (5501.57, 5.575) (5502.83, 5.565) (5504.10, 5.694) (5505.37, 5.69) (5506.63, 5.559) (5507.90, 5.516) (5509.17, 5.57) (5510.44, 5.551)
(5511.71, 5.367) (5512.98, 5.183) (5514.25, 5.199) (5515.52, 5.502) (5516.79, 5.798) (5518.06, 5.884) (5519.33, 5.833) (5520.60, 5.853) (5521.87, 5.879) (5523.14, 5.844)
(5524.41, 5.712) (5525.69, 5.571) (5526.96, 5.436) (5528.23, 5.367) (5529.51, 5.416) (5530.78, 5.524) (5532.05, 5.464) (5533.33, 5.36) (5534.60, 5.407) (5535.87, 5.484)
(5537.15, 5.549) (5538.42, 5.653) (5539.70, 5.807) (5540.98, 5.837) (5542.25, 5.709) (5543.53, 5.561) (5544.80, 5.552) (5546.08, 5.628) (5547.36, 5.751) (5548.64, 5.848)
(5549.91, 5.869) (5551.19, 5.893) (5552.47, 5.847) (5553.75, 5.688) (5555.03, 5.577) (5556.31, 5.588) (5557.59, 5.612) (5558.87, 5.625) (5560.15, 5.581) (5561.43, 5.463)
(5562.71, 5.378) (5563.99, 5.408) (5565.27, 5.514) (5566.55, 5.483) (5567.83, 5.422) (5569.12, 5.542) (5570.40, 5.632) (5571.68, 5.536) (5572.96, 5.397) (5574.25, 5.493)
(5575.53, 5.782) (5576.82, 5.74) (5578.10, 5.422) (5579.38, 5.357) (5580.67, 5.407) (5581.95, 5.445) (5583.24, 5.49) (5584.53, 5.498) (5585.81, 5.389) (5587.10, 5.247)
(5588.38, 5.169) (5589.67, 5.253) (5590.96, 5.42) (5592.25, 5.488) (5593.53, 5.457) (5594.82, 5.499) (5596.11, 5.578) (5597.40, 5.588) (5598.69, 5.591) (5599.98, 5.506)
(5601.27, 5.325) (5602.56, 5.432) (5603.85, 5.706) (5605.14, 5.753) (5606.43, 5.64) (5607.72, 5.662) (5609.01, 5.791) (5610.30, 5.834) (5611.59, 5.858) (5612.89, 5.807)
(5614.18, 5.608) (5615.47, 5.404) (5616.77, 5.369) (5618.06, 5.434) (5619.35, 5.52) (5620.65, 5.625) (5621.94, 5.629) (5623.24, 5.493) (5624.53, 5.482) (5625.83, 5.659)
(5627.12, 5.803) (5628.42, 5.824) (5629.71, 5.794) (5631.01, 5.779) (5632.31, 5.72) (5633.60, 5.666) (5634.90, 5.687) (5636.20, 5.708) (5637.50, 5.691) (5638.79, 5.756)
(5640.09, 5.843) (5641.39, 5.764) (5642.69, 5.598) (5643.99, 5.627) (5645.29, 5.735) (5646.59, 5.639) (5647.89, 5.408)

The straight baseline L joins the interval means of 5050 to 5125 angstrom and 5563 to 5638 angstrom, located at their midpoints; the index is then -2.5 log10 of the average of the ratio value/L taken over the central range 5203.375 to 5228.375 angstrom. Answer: 0.03 mag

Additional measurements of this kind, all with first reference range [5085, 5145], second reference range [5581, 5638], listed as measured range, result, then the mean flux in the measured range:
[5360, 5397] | -0.05 mag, 5.77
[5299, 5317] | -0.05 mag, 5.78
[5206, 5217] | 0.00 mag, 5.49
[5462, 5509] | 0.00 mag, 5.57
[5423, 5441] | 0.01 mag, 5.51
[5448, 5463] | -0.03 mag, 5.71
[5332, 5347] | -0.04 mag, 5.72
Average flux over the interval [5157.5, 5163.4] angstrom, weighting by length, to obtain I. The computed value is 5.72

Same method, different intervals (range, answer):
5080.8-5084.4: 5.46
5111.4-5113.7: 5.83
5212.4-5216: 5.62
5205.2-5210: 5.26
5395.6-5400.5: 5.47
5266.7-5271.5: 4.94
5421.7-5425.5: 5.56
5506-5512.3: 5.51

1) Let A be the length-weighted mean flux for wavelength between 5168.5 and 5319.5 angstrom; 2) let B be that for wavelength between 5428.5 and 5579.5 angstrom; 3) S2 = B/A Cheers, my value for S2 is 1.02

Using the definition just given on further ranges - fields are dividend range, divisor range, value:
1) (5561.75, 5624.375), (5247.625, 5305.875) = 1.00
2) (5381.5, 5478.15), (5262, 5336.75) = 1.01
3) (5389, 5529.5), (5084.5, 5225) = 1.04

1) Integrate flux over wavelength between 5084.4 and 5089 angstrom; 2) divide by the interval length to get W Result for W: 5.62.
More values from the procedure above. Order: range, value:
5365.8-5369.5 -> 5.73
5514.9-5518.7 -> 5.73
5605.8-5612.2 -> 5.76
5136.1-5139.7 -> 5.25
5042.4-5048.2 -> 5.64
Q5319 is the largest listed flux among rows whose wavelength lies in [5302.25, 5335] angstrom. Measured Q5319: 5.893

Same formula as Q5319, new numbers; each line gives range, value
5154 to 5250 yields 5.878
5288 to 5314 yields 5.879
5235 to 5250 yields 5.815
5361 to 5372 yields 5.966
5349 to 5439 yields 6.3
